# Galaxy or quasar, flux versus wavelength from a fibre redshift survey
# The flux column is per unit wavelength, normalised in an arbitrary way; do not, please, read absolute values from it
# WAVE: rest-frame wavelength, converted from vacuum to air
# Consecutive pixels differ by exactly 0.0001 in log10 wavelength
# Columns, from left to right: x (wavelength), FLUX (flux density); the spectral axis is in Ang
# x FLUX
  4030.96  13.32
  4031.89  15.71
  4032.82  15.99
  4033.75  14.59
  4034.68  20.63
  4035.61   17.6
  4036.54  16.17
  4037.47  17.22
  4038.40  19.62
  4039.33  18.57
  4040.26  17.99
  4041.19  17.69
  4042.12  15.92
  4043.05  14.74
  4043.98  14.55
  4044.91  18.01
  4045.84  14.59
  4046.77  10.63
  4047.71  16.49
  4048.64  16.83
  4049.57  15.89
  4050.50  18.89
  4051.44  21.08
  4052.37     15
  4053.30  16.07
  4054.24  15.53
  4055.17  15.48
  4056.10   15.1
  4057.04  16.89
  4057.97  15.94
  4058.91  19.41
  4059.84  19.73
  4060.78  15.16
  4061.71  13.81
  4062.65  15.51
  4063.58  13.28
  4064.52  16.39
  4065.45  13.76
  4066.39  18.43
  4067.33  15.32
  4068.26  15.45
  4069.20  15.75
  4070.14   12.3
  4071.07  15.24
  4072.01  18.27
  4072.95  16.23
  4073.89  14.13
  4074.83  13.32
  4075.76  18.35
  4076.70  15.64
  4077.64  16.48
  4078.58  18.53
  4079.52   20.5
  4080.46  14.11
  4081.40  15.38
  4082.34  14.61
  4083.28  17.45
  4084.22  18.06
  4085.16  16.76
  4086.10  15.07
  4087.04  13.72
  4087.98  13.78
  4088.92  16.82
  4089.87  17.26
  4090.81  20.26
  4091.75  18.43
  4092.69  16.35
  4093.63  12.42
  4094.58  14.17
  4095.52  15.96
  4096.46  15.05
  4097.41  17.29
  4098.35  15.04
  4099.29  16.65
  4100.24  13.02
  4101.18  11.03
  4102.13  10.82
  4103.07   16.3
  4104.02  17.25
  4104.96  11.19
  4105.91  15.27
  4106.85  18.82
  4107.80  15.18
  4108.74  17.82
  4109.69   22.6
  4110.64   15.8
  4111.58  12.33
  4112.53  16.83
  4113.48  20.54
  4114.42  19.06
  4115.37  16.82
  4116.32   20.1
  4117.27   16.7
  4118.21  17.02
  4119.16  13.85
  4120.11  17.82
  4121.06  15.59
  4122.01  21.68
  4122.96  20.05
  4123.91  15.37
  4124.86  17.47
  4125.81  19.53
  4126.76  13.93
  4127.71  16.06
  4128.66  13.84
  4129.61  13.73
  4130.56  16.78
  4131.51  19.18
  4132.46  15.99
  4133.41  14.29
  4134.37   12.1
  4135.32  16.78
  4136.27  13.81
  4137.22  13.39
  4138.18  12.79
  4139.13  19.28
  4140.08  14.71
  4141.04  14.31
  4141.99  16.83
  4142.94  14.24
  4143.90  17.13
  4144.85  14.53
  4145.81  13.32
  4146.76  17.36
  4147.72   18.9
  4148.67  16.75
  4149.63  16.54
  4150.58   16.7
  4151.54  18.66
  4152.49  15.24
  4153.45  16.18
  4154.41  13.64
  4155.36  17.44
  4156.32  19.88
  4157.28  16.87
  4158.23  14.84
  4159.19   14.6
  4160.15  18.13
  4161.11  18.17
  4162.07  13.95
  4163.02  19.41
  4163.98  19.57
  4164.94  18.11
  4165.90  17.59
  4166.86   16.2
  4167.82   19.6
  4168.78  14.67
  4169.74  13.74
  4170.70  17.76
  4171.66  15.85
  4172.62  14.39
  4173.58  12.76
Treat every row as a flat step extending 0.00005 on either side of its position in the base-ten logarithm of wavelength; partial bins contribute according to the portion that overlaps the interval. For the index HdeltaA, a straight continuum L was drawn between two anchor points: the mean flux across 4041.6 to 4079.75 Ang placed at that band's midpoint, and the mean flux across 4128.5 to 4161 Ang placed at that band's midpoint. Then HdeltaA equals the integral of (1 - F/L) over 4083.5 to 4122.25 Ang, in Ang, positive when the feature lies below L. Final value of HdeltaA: -0.65 Ang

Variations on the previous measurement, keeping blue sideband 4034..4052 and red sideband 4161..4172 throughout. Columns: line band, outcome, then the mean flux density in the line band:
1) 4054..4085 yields 1.68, 16.1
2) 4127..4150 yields 2.04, 15.5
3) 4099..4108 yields 1.33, 14.5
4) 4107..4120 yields -0.25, 17.3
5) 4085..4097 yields 0.82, 15.8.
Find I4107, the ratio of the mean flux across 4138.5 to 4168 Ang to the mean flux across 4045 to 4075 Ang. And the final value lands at 1.05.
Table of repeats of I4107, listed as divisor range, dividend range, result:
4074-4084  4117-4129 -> 1.03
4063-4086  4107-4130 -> 1.07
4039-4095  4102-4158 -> 1.01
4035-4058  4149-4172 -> 1.02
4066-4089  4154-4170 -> 1.06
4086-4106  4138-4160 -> 1.07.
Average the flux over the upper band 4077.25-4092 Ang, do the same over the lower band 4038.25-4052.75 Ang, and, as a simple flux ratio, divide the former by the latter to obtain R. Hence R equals 1.0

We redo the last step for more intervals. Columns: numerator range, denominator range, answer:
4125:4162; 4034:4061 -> 0.95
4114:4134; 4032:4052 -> 1.00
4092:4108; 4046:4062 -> 0.91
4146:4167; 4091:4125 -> 1.04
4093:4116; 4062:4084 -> 0.99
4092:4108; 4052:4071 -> 0.95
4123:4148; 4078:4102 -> 0.99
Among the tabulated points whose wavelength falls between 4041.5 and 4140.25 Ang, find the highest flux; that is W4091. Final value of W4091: 22.6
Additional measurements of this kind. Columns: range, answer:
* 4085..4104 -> 20.26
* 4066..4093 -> 20.5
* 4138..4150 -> 19.28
